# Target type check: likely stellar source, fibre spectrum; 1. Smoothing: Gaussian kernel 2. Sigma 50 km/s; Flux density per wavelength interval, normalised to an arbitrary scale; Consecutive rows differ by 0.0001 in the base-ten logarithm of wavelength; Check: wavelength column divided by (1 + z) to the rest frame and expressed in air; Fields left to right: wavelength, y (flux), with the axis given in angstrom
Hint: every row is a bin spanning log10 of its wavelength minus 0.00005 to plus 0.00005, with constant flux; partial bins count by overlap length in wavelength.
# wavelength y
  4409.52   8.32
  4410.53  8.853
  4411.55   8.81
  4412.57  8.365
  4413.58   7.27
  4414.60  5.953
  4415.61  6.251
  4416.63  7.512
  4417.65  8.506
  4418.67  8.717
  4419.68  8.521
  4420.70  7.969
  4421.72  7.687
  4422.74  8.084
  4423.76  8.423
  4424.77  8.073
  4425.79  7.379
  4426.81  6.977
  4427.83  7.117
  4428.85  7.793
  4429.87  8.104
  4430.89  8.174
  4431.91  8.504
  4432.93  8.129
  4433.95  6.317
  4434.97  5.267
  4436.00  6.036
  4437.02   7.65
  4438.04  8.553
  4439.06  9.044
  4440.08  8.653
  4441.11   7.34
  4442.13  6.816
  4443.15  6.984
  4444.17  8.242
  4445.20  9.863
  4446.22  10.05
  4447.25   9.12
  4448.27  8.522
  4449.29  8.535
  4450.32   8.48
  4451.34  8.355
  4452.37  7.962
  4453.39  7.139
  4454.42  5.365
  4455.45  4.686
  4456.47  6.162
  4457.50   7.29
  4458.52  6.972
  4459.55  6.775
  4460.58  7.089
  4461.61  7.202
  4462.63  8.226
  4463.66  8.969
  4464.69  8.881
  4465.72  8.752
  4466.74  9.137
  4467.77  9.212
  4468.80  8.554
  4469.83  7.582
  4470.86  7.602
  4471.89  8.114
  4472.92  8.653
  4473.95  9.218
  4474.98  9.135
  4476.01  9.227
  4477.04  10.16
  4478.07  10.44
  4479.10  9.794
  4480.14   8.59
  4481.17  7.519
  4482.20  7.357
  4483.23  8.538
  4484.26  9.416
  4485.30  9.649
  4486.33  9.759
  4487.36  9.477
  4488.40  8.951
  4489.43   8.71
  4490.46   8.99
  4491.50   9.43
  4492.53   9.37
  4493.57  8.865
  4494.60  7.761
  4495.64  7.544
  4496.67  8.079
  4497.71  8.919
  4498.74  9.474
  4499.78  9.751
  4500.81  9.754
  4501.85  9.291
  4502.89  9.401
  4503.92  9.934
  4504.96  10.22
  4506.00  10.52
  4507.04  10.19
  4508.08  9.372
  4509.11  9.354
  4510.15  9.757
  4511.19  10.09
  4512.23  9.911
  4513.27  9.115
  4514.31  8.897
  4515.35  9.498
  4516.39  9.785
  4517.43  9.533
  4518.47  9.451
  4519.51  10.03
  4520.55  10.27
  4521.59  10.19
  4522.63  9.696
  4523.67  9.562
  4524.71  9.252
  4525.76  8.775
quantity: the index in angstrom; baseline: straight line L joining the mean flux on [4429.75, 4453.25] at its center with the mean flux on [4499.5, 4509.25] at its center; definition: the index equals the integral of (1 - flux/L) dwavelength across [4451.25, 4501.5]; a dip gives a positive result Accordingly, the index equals 3.3 angstrom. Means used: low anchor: 8.02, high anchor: 9.8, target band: 8.42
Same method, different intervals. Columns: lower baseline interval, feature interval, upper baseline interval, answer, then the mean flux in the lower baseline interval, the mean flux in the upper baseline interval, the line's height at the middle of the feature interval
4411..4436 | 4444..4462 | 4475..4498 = 1.3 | 7.63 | 8.94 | 8.24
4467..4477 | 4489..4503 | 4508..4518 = 0.4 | 8.67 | 9.54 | 9.18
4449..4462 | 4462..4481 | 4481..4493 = -2.0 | 7.05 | 8.97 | 8.03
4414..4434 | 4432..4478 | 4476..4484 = 2.4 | 7.74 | 8.95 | 8.41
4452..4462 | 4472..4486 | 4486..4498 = -1.8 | 6.64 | 8.8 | 8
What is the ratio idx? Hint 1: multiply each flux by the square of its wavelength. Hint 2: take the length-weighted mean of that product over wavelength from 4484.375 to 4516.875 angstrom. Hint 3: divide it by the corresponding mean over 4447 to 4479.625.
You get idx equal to 1.16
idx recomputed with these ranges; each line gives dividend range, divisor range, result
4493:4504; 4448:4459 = 1.27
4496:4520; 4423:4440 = 1.30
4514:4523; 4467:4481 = 1.11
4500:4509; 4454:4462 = 1.56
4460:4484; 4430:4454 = 1.09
